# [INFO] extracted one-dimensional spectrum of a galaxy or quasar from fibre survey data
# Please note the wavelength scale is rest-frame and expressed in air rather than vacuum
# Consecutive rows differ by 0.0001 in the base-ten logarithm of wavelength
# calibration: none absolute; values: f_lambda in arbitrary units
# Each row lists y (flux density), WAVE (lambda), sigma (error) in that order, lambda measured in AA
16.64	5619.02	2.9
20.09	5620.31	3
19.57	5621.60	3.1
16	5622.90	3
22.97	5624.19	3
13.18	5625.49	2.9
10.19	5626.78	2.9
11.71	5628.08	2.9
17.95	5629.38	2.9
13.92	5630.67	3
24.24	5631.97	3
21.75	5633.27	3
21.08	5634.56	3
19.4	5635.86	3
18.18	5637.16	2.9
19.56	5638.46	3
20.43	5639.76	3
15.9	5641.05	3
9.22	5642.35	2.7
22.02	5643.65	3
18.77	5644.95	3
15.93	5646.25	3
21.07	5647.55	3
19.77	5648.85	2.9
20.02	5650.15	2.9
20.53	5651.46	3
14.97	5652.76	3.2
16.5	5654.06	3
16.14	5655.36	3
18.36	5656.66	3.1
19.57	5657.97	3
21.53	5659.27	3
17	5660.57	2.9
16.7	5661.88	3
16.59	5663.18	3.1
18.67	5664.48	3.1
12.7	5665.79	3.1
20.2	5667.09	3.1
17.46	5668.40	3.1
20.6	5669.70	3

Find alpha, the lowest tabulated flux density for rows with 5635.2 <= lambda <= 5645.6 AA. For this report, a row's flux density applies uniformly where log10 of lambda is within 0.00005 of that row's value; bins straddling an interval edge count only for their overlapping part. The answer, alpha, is 9.22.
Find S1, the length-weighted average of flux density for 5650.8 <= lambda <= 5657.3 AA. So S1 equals 17.3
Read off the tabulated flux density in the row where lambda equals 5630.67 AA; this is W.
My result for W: 13.92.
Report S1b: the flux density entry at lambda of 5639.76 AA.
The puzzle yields 20.43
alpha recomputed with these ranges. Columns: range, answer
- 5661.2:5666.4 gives 12.7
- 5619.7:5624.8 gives 16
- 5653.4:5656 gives 16.14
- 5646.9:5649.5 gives 19.77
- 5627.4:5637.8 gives 11.71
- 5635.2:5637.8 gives 18.18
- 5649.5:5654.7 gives 14.97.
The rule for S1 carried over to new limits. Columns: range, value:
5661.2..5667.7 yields 17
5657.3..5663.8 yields 18.3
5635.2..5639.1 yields 19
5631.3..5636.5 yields 21.6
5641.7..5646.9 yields 16.5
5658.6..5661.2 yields 19.3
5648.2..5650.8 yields 19.9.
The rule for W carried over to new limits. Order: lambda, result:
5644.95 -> 18.77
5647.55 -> 21.07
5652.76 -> 14.97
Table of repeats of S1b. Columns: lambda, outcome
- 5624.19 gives 22.97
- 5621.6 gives 19.57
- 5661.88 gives 16.7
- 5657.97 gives 19.57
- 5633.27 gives 21.75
